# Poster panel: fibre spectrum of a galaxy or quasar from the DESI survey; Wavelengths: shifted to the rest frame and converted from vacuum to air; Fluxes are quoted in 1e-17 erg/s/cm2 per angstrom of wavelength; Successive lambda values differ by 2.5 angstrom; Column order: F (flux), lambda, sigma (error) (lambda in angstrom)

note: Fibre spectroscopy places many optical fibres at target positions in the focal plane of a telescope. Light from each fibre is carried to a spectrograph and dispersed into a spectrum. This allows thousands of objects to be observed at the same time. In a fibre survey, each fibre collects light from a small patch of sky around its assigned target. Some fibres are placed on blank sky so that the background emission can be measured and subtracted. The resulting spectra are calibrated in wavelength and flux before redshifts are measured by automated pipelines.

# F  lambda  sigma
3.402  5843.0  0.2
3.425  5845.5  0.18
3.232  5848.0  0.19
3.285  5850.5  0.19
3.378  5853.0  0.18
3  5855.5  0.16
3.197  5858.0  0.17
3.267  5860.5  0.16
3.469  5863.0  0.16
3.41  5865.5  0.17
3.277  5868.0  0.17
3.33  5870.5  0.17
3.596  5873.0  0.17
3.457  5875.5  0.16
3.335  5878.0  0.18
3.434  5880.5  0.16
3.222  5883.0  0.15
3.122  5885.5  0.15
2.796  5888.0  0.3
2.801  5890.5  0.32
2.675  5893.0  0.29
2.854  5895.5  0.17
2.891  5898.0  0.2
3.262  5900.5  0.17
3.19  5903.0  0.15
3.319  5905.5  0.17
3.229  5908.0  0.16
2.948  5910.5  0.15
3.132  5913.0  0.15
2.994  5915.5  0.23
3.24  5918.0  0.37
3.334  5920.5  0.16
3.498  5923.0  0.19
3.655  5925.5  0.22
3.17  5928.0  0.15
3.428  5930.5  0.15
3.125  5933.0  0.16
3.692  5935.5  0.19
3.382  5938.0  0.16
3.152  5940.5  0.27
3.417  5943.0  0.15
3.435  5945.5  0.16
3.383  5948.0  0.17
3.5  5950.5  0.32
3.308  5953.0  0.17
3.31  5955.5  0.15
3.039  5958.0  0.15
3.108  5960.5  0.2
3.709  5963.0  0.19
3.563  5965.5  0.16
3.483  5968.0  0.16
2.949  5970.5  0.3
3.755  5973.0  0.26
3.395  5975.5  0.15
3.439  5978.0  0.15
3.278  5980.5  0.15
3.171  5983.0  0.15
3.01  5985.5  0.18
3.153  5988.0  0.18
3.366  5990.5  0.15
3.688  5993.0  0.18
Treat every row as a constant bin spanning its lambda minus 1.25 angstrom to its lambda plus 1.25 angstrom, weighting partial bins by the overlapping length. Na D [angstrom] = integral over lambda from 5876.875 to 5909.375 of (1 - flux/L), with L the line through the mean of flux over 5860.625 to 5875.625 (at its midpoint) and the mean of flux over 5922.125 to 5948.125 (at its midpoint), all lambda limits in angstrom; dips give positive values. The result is 3.03 angstrom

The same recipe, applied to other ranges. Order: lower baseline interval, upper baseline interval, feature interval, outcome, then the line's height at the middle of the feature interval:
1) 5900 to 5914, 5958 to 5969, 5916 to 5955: -0.9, 3.3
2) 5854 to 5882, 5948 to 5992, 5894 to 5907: 0.9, 3.34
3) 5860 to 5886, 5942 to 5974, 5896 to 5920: 1.7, 3.37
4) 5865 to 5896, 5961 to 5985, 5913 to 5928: -0.2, 3.27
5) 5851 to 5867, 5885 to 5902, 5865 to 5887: -1.7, 3.1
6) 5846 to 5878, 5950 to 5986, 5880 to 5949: 2.7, 3.33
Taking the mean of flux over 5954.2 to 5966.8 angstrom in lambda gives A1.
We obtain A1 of 3.35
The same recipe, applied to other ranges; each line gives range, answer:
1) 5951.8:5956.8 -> 3.31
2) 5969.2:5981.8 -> 3.36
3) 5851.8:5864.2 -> 3.26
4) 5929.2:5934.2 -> 3.28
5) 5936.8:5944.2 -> 3.32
